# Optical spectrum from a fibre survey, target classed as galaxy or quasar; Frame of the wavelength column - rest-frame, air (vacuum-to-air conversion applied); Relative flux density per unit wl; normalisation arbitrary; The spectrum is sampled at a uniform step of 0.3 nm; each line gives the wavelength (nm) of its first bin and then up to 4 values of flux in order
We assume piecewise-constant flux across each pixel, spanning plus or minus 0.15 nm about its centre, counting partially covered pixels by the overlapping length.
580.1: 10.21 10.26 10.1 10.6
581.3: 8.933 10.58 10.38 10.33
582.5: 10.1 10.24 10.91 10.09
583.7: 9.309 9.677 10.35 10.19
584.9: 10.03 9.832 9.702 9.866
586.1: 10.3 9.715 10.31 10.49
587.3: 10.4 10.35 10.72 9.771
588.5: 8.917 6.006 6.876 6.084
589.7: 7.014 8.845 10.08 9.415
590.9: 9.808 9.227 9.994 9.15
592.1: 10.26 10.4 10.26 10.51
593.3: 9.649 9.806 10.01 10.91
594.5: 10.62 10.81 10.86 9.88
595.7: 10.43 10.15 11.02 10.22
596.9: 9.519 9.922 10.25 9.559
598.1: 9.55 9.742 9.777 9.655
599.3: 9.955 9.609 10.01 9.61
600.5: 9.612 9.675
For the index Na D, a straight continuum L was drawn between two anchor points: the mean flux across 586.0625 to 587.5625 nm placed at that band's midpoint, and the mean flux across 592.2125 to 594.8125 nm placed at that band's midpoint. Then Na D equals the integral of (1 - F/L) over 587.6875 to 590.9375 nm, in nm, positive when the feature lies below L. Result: 0.562 nm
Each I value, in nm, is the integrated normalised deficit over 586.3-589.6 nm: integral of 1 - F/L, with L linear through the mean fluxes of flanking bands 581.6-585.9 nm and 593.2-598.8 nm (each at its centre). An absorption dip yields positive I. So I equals 0.36 nm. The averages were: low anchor 10.1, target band 9.02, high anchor 10.1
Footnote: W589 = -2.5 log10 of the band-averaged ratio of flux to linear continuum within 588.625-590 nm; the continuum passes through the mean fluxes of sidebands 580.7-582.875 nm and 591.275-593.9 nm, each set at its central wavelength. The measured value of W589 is 0.42 mag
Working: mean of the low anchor 10.2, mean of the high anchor 9.98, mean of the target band 6.8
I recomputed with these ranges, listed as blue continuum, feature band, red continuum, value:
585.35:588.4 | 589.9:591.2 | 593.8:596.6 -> 0.10 nm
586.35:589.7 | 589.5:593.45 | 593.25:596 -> 0.06 nm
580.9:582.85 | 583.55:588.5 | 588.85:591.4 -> -0.43 nm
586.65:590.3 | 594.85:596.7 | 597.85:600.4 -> -0.20 nm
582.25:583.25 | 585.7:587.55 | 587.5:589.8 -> -0.26 nm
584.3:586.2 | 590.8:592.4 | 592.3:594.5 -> 0.07 nm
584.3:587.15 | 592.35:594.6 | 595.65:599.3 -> -0.06 nm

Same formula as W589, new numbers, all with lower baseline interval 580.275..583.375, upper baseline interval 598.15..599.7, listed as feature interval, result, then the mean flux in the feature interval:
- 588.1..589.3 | 0.282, 7.74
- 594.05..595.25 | -0.098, 10.8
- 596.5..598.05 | -0.008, 9.86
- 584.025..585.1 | 0.005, 10.1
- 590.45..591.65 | 0.040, 9.61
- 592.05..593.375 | -0.035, 10.2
